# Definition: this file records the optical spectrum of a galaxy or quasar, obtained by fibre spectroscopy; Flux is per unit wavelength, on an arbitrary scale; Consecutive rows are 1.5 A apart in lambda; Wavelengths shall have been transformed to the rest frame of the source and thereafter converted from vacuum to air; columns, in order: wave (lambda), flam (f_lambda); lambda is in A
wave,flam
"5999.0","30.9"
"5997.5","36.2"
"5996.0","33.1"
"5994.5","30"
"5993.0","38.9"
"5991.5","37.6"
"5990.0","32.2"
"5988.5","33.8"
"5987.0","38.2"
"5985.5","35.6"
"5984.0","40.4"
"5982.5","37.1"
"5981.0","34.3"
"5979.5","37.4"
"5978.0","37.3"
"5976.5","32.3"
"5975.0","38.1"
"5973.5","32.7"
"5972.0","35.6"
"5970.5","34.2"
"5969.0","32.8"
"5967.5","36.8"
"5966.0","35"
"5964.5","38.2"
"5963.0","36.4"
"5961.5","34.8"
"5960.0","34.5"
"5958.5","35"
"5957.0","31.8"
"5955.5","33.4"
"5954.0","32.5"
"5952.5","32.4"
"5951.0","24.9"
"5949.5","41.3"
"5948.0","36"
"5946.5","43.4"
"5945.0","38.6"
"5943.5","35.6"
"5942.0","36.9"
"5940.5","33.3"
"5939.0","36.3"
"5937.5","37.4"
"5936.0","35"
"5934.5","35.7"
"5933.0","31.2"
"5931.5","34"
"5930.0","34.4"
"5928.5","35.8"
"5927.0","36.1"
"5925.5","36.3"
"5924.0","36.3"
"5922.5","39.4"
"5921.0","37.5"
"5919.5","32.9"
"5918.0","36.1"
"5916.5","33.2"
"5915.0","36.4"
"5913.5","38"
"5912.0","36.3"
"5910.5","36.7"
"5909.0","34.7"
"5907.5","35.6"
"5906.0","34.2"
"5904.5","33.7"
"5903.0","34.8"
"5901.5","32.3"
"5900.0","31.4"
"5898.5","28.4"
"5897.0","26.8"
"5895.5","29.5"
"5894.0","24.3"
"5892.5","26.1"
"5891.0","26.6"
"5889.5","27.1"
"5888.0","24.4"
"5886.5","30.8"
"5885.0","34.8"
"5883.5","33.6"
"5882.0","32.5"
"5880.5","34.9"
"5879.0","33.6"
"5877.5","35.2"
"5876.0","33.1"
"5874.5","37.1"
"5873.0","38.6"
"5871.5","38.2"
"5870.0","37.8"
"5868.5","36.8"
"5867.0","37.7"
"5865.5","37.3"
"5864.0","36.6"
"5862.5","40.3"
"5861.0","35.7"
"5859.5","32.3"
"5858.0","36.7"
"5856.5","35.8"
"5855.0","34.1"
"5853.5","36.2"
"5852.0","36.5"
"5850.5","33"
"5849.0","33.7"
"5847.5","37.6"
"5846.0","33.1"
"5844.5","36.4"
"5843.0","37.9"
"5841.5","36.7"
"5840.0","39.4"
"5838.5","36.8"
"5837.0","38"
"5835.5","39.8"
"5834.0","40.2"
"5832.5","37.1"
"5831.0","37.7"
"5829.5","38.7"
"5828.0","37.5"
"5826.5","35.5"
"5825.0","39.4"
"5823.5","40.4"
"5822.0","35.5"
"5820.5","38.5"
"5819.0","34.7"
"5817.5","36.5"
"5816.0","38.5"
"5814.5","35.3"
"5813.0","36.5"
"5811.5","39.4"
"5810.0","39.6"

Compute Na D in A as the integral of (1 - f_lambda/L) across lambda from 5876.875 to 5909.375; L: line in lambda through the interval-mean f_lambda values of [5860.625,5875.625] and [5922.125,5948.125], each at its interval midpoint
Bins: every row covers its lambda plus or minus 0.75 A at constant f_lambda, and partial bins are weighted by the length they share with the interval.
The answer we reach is 5.2 A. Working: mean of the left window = 37.5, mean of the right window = 36.2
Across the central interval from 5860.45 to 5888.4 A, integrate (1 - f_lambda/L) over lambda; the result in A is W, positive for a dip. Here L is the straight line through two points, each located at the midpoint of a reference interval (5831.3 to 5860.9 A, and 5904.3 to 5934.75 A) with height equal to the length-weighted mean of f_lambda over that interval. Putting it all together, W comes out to 0.5 A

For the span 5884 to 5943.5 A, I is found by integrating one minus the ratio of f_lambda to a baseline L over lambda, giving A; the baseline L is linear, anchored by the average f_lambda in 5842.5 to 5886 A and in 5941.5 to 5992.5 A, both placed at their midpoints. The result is 3.7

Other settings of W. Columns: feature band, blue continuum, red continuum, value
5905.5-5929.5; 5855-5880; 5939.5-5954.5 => -0.1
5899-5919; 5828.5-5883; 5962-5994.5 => 0.8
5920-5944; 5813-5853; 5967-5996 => 0.2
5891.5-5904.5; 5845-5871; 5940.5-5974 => 2.3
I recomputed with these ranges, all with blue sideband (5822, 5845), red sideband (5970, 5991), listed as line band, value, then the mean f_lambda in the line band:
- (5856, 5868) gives 0.32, 36.6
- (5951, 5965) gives 0.89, 33.8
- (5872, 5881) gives 0.44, 35.5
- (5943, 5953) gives 0.02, 36.1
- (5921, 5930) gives -0.02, 36.6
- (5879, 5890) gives 1.72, 31.4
